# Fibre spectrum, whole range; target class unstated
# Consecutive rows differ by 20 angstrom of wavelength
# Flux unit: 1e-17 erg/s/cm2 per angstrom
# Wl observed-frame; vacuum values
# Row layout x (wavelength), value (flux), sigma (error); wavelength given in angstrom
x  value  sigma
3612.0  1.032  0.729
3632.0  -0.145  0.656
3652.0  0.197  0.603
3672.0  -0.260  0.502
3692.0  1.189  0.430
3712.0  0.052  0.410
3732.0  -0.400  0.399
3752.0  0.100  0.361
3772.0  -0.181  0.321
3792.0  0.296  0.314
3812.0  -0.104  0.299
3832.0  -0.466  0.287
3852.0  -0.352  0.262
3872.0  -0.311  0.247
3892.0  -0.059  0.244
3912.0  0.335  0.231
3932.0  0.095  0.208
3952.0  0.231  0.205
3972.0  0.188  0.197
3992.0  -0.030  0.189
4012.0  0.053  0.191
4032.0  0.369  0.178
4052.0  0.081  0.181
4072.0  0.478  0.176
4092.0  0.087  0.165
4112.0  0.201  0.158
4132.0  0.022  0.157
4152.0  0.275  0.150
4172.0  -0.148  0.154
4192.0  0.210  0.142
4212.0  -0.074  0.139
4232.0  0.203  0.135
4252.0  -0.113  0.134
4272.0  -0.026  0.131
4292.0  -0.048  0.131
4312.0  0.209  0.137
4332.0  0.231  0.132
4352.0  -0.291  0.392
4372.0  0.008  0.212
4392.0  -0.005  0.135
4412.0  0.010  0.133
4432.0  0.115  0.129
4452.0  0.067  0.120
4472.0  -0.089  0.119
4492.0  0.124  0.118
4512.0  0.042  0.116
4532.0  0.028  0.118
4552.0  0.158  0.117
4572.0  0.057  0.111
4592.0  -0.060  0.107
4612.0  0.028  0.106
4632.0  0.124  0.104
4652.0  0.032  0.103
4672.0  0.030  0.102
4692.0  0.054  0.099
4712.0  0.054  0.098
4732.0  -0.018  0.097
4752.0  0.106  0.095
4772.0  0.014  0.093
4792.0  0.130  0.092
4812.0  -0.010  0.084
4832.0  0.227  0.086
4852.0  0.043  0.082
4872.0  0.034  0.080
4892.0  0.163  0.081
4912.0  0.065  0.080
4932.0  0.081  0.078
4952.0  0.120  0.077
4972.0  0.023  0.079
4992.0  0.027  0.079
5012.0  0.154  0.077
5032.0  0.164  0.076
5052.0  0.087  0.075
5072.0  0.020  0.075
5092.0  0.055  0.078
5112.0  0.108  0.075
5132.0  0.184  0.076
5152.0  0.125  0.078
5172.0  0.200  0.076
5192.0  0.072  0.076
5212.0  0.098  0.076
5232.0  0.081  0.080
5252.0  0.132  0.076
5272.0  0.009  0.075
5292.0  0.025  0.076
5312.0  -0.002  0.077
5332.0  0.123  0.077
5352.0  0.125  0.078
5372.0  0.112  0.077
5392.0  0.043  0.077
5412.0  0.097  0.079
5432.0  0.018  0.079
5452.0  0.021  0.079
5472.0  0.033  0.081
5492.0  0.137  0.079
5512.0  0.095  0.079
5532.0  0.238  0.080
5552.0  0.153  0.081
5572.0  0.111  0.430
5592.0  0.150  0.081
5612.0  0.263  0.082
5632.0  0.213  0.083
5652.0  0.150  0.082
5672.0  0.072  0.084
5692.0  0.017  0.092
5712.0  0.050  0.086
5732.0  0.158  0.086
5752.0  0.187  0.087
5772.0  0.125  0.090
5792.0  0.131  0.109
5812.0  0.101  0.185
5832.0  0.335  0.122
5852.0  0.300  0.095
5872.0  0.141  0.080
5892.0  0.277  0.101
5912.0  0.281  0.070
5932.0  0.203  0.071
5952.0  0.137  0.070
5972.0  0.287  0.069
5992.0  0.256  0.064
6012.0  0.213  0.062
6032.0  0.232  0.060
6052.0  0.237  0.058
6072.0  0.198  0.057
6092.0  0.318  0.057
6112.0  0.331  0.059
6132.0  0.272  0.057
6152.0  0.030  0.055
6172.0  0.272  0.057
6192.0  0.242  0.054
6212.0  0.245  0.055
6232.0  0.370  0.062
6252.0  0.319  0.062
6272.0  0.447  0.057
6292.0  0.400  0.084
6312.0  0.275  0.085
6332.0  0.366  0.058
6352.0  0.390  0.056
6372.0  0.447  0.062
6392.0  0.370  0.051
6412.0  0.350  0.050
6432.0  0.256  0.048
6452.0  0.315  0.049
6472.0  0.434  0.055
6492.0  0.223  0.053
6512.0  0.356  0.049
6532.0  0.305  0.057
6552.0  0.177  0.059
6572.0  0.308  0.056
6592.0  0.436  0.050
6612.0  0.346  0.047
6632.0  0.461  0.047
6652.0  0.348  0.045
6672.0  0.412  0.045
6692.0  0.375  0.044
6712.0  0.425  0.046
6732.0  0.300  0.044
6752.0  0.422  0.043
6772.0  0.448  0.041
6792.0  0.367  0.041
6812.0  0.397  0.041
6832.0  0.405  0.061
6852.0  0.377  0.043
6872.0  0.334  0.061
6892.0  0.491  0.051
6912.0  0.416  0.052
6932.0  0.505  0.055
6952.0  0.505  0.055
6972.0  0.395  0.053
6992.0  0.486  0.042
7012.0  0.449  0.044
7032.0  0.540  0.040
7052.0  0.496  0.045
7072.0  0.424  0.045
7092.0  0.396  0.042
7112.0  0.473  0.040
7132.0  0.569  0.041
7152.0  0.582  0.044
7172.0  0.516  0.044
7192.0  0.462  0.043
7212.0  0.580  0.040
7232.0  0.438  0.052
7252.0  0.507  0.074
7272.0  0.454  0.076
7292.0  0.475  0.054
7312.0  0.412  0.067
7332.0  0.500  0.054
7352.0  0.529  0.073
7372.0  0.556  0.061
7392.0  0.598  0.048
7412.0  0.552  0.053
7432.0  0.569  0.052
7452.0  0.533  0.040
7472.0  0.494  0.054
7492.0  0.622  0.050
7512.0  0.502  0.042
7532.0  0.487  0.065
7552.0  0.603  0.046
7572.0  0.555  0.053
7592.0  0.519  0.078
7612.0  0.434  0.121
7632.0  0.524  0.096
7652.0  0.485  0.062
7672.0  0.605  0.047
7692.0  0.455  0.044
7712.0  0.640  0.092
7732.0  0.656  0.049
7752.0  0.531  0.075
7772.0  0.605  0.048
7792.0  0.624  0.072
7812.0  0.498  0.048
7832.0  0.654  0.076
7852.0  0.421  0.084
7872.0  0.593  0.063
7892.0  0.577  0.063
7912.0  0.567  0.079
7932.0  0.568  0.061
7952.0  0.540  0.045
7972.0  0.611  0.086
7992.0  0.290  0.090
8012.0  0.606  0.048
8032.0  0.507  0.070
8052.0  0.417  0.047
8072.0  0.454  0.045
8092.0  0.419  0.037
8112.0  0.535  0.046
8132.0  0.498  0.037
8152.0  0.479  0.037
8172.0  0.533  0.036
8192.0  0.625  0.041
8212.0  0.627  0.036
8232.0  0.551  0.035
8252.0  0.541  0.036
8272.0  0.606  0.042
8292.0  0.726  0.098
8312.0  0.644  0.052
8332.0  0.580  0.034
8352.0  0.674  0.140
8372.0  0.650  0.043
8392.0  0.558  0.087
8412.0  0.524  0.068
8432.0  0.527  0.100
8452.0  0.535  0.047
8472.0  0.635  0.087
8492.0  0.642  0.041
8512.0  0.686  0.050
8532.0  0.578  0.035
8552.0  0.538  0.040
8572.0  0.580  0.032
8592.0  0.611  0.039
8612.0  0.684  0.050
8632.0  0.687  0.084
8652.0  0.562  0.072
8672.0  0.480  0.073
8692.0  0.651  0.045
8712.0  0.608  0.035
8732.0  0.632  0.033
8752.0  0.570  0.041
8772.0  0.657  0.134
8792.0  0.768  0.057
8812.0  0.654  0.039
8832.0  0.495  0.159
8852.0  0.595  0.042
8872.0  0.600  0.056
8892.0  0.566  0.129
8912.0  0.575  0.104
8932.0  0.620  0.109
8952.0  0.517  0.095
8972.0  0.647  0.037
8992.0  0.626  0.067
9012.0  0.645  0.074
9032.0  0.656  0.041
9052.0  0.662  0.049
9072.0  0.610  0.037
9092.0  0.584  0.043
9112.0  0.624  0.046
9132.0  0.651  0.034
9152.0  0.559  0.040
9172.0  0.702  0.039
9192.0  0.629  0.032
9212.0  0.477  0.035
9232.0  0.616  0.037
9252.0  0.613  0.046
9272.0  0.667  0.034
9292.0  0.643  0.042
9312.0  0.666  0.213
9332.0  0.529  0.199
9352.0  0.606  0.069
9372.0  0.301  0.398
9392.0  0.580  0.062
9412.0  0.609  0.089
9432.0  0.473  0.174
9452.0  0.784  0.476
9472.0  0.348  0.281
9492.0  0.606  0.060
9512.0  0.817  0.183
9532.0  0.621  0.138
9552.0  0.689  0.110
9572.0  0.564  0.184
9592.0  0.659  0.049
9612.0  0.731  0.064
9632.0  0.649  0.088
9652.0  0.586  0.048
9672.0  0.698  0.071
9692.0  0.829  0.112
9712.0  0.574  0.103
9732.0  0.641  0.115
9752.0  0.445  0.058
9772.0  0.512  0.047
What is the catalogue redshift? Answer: 0.56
